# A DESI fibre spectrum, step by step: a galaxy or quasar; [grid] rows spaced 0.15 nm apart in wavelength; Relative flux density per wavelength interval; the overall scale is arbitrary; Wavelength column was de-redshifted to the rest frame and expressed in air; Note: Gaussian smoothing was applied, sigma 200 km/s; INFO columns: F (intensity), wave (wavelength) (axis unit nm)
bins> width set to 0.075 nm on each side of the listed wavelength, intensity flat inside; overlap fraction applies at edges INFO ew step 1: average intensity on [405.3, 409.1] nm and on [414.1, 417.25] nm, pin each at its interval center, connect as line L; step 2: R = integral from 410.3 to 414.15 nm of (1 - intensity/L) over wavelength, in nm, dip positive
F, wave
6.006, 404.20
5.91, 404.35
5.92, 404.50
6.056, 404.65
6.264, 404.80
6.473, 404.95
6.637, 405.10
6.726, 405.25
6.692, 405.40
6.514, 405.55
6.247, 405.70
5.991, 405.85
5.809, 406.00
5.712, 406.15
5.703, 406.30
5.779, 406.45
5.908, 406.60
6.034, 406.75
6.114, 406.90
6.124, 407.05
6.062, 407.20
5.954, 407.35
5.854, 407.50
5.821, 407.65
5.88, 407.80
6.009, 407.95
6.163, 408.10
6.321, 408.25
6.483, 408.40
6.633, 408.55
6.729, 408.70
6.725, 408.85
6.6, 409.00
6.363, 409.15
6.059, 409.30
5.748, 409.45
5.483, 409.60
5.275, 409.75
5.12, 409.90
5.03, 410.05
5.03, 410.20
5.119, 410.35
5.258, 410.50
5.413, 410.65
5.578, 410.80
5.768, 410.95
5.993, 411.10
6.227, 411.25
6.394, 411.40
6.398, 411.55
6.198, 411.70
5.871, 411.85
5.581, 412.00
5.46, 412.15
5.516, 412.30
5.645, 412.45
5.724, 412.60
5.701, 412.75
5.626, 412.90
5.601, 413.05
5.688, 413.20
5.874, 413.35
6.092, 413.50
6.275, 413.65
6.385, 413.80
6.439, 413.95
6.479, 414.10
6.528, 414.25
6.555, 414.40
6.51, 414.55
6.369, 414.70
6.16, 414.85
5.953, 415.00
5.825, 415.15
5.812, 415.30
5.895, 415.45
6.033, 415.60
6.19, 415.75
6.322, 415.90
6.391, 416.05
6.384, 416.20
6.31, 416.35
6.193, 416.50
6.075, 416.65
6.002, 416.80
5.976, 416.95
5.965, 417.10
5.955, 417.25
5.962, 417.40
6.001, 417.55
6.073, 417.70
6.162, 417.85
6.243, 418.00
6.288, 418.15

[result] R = 0.19 nm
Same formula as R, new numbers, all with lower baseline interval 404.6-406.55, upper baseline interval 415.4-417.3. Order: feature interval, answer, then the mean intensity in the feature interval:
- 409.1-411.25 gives 0.223 nm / 5.53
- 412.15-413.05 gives 0.078 nm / 5.62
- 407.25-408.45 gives 0.026 nm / 6.05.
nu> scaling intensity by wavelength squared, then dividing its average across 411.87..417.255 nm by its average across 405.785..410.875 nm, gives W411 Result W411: 1.1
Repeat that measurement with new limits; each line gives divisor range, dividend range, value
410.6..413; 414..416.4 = 1.09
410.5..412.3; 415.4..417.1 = 1.08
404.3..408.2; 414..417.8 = 1.06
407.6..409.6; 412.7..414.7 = 1.01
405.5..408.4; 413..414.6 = 1.07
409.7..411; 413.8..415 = 1.24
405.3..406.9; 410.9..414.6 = 1.03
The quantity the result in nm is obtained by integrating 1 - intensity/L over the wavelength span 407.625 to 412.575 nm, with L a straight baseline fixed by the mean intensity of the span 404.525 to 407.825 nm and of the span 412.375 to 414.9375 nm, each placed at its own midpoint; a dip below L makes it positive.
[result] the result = 0.18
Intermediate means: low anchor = 6.11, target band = 5.87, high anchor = 6.1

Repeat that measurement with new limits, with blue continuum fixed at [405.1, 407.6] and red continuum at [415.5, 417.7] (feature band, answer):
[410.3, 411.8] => 0.06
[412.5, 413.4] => 0.06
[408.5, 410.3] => 0.07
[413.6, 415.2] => -0.05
